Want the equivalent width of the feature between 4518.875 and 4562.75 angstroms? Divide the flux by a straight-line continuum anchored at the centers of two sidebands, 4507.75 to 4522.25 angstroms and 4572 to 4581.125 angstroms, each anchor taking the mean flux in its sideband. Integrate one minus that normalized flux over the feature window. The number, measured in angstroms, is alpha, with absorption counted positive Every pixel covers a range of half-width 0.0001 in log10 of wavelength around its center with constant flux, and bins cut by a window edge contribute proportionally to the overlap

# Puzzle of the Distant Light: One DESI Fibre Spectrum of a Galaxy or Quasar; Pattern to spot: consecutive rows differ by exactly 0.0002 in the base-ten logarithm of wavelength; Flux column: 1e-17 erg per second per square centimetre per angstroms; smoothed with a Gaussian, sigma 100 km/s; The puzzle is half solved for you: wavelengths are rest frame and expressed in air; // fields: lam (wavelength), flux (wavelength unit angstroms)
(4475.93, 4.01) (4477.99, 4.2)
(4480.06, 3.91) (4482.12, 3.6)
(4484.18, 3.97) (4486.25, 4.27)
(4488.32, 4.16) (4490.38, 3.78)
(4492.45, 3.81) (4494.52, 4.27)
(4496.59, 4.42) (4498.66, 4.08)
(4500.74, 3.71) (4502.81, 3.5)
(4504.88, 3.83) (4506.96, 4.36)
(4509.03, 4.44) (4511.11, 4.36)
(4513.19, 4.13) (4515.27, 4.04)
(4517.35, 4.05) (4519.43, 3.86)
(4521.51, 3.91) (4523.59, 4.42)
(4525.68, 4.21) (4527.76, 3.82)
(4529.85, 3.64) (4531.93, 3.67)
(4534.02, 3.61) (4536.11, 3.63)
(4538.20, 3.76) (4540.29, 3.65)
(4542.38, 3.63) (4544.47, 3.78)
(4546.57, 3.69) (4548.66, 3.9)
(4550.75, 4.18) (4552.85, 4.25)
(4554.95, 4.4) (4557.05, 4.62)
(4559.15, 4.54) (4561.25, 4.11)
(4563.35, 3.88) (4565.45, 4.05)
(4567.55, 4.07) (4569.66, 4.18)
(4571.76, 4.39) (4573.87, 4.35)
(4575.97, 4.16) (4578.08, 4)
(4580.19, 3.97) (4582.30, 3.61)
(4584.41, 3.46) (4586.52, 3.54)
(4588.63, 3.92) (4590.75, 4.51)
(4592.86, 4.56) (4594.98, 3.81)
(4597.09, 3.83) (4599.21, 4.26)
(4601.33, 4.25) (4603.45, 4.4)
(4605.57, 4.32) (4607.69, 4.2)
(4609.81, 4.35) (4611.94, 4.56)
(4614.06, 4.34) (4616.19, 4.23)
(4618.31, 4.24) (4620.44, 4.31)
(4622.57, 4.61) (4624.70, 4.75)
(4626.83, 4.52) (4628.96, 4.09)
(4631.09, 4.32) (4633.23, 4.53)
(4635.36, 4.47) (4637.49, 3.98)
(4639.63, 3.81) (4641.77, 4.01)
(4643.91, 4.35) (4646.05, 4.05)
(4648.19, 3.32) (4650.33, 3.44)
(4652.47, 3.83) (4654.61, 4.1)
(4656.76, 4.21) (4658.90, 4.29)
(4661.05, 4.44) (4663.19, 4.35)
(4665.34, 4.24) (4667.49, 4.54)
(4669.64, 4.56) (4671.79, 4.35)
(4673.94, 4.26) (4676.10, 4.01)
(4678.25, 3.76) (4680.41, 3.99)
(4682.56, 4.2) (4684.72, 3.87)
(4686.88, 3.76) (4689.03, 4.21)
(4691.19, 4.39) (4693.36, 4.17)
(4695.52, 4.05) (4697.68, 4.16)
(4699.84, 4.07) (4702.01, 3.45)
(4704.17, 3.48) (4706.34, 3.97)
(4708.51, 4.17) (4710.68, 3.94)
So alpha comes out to 1.8 angstroms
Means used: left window 4.12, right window 4.15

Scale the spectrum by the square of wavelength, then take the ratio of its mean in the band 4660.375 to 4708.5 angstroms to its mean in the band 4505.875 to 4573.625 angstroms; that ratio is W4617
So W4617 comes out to 1.08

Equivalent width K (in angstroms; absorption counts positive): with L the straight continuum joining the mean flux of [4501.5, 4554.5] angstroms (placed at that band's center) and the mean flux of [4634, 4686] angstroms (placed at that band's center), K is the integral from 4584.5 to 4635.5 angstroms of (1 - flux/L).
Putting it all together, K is -2.9 angstroms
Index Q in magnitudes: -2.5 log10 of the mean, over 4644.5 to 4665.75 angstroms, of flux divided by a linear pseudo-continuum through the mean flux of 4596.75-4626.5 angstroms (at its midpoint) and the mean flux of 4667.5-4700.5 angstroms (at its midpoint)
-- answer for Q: 0.05 mag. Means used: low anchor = 4.35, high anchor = 4.14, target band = 4.03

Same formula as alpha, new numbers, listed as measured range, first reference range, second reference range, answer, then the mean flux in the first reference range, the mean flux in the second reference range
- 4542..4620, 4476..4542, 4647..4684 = -1.9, 3.97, 4.11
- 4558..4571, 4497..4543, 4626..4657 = -0.6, 3.93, 4.06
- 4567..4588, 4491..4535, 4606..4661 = 0.7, 4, 4.2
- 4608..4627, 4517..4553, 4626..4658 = -1.9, 3.86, 4.07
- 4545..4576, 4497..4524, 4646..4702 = -0.9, 4.05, 4.09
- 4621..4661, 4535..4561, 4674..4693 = -1.3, 4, 4.04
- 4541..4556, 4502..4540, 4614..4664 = 0.2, 3.95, 4.19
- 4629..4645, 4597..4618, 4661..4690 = 0.1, 4.29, 4.17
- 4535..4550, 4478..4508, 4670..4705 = 1.0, 3.98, 4.03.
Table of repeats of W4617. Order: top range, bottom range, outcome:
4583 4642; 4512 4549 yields 1.13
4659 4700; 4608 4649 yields 1.00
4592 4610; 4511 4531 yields 1.08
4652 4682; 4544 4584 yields 1.07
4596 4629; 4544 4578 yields 1.07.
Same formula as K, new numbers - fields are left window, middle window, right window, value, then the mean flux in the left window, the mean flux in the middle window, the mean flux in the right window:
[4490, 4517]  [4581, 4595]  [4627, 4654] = 0.42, 4.06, 3.92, 4.03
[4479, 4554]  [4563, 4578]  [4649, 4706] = -0.61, 3.95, 4.16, 4.08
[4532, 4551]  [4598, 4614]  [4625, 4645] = -0.93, 3.74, 4.33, 4.25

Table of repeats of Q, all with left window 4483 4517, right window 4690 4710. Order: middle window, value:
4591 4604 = -0.044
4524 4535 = 0.063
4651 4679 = -0.058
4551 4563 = -0.076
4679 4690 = -0.001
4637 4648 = 0.008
